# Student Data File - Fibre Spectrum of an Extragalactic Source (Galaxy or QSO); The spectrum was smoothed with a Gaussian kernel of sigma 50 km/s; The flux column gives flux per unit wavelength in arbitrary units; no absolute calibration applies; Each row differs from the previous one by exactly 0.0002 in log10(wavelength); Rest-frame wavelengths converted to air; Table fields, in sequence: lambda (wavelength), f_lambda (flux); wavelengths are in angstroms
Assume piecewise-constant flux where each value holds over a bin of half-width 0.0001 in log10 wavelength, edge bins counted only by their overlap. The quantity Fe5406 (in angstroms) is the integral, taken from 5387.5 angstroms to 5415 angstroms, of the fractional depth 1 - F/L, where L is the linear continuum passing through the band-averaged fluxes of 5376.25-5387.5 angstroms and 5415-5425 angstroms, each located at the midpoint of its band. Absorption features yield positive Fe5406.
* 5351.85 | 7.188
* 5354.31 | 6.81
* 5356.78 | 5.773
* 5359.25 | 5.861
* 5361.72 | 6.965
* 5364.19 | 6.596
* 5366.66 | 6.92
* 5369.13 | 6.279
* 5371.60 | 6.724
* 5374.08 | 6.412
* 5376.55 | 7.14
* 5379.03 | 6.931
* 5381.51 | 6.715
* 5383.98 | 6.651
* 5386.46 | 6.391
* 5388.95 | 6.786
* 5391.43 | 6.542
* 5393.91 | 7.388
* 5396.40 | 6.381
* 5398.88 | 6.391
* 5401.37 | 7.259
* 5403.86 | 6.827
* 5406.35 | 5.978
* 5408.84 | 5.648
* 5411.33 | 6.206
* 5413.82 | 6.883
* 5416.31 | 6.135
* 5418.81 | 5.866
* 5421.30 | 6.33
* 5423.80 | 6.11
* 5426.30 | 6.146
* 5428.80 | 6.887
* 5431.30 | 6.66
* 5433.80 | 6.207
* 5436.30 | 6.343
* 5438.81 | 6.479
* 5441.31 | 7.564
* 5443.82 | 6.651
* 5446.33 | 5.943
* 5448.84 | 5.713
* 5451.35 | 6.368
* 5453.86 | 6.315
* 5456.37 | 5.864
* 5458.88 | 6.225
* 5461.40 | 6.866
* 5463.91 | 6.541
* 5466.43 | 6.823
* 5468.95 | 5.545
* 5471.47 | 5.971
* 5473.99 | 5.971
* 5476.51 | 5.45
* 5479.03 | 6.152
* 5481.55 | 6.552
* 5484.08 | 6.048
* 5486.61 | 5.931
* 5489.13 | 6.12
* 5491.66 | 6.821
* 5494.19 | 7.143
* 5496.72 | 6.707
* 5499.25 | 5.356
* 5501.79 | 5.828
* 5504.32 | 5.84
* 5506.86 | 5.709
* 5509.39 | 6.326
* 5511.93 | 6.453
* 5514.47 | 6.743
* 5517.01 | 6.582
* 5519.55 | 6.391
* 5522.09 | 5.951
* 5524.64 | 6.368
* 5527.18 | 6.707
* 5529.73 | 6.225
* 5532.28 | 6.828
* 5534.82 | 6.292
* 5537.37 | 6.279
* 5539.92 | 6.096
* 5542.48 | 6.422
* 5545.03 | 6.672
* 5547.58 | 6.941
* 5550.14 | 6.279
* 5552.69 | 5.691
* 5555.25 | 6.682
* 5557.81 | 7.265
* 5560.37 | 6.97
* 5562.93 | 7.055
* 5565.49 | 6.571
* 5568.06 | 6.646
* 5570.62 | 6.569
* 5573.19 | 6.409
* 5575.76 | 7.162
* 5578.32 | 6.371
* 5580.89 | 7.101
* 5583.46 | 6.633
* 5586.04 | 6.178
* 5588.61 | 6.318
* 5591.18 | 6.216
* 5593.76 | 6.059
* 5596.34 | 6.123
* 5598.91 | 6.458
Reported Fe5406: -0.6 angstroms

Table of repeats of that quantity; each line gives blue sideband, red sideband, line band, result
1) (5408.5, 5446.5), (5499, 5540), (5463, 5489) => 1.0 angstroms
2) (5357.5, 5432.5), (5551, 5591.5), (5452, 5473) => 0.9 angstroms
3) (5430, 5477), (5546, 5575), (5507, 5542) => 0.8 angstroms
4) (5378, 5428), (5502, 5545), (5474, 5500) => 0.6 angstroms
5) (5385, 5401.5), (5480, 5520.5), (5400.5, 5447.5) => 1.1 angstroms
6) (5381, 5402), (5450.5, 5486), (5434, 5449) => -0.3 angstroms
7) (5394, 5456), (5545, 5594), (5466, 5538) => 3.0 angstroms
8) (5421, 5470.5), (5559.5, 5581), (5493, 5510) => 1.1 angstroms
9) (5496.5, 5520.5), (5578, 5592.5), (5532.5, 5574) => -1.4 angstroms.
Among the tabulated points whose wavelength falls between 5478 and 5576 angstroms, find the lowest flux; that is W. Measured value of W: 5.356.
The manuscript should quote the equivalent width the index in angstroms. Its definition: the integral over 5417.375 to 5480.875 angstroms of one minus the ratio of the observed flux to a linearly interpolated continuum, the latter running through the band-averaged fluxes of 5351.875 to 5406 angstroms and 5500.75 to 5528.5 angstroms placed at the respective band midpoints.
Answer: 1.7 angstroms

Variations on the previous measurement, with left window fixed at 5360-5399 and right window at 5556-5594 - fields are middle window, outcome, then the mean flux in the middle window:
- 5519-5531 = 0.6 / 6.32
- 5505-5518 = 0.6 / 6.33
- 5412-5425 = 0.8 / 6.26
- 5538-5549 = 0.2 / 6.51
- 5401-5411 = 0.5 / 6.33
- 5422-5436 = 0.6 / 6.4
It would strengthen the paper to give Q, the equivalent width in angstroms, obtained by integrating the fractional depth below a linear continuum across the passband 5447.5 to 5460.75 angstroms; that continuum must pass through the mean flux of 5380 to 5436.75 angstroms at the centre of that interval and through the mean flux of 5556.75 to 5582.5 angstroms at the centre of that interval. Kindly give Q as 0.9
